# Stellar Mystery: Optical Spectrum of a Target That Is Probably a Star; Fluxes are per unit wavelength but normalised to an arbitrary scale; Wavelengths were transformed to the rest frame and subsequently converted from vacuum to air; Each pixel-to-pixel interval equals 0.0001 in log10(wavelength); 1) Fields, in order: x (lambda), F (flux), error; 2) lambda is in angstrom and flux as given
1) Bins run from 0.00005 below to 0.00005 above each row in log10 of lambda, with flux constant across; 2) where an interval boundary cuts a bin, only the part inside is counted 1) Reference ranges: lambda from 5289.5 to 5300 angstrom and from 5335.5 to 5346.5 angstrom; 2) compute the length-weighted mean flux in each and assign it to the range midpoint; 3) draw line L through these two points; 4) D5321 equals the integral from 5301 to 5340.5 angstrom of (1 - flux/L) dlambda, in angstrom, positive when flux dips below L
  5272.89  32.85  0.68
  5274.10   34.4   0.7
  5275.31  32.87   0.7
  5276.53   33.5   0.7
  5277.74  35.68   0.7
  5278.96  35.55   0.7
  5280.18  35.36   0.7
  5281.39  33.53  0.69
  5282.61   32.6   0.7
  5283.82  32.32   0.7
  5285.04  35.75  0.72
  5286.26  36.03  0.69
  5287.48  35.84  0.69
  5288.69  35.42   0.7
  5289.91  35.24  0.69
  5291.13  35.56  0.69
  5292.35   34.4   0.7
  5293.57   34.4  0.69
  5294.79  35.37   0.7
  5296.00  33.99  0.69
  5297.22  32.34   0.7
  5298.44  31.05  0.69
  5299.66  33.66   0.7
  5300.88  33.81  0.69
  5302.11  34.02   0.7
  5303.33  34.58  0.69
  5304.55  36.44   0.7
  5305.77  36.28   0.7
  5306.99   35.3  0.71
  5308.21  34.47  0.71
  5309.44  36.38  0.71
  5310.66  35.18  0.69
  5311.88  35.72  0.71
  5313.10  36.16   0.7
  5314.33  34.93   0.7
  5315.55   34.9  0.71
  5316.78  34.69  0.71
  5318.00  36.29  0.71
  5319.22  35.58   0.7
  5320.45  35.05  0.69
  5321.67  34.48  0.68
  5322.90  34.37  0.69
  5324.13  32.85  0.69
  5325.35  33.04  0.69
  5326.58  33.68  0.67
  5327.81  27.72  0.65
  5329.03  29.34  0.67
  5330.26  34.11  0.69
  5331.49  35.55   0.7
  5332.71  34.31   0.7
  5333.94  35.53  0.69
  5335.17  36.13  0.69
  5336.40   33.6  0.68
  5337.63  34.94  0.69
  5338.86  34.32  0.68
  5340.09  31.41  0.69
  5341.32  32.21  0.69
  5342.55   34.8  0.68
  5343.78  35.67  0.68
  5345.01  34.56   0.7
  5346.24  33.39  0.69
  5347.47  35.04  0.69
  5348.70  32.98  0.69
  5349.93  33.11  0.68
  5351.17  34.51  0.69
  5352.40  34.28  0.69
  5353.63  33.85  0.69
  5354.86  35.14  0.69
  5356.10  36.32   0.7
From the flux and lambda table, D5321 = -0.5 angstrom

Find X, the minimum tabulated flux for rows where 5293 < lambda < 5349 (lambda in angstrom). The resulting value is 27.72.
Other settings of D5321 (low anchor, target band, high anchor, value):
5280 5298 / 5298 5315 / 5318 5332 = -0.48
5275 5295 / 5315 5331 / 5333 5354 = 0.36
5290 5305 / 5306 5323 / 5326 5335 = -0.87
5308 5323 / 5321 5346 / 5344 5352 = 0.69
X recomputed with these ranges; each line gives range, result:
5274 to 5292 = 32.32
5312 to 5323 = 34.37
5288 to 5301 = 31.05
